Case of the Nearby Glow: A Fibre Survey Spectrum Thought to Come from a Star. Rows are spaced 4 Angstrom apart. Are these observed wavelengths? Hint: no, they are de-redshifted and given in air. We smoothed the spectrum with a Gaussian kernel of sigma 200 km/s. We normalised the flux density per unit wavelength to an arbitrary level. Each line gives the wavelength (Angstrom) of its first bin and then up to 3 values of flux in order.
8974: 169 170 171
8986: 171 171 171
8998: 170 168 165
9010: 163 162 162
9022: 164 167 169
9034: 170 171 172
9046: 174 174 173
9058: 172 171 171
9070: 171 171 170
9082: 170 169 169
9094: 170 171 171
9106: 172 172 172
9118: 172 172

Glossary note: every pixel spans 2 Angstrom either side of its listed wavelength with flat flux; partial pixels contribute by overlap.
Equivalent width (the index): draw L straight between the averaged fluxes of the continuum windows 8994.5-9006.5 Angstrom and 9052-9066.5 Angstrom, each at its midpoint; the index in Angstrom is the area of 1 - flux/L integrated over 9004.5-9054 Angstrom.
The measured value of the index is 0.6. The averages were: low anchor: 168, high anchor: 172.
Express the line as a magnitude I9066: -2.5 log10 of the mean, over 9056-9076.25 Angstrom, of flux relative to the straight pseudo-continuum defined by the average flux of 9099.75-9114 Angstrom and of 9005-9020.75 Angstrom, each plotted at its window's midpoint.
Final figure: -0.02 mag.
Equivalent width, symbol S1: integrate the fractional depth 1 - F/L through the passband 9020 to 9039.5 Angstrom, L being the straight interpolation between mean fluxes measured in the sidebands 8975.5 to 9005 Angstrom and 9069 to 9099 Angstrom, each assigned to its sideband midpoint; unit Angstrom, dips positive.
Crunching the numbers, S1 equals 0.22 Angstrom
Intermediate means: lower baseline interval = 170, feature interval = 168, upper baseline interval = 170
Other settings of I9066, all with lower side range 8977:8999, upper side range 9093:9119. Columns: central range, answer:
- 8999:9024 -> 0.043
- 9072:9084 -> 0.006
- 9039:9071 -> -0.007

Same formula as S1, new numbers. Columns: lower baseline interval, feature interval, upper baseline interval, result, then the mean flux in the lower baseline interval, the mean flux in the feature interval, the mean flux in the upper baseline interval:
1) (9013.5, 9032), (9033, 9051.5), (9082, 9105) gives -0.7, 165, 172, 170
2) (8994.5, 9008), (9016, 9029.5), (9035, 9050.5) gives 0.4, 168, 165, 172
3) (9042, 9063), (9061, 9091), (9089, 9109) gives 0.3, 173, 170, 171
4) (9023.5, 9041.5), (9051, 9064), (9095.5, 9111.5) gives -0.2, 169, 172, 171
